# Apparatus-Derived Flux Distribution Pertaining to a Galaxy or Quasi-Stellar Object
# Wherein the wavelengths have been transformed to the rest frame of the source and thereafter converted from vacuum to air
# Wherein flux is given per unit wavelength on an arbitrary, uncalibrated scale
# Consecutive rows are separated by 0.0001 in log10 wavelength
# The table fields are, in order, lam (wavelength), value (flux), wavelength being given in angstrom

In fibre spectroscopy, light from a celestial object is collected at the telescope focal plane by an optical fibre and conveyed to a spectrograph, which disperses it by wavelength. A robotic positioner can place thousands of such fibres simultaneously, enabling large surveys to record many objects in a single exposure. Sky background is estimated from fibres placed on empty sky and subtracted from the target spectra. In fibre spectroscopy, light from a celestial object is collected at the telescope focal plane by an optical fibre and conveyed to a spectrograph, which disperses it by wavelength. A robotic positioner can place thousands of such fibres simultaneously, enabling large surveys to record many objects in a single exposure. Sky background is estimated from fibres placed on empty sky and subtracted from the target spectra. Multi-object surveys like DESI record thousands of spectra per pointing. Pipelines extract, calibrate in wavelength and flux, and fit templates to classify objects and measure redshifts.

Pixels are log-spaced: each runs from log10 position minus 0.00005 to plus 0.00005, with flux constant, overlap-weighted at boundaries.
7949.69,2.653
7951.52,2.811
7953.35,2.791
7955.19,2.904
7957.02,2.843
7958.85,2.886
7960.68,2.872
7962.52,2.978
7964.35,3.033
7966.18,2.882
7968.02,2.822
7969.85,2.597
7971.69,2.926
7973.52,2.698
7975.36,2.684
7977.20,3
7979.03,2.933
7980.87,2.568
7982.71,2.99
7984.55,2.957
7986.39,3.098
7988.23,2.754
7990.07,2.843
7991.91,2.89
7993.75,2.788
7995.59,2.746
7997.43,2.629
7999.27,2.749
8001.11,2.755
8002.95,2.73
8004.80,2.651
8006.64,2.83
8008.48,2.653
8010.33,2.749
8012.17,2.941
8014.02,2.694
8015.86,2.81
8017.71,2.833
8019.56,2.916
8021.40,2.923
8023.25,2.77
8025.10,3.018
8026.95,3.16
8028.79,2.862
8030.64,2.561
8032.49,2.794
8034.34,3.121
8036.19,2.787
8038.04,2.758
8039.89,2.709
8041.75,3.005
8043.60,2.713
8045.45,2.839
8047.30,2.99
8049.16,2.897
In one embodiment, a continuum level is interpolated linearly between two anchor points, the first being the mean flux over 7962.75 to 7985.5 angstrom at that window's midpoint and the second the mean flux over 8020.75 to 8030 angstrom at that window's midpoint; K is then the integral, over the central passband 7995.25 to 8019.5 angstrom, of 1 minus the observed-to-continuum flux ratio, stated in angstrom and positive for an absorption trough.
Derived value 1.2 angstrom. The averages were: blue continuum 2.85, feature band 2.76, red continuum 2.94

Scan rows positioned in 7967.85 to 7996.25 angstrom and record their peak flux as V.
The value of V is 3.098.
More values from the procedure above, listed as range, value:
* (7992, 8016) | 2.941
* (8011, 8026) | 3.018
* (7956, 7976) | 3.033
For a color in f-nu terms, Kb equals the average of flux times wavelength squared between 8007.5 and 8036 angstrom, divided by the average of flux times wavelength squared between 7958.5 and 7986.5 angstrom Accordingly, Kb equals 1.01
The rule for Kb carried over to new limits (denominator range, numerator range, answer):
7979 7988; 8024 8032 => 1.01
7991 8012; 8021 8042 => 1.05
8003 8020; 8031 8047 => 1.03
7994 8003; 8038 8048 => 1.05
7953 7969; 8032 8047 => 1.00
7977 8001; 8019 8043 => 1.02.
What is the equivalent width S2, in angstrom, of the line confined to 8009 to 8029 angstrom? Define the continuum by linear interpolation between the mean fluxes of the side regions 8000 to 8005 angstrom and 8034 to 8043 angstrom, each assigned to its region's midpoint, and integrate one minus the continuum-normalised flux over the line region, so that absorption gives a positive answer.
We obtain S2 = -0.68 angstrom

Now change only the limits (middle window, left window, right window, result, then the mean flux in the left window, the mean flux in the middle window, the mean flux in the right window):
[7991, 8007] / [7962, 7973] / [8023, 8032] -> 0.7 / 2.86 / 2.75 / 2.88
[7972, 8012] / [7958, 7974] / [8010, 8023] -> 0.7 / 2.86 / 2.8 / 2.84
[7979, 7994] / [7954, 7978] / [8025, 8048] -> -0.1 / 2.85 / 2.87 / 2.86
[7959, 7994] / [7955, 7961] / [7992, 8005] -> -0.6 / 2.88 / 2.86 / 2.74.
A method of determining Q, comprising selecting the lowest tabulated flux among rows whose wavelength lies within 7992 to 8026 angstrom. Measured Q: 2.629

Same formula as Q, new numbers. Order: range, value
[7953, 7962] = 2.791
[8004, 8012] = 2.651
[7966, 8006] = 2.568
